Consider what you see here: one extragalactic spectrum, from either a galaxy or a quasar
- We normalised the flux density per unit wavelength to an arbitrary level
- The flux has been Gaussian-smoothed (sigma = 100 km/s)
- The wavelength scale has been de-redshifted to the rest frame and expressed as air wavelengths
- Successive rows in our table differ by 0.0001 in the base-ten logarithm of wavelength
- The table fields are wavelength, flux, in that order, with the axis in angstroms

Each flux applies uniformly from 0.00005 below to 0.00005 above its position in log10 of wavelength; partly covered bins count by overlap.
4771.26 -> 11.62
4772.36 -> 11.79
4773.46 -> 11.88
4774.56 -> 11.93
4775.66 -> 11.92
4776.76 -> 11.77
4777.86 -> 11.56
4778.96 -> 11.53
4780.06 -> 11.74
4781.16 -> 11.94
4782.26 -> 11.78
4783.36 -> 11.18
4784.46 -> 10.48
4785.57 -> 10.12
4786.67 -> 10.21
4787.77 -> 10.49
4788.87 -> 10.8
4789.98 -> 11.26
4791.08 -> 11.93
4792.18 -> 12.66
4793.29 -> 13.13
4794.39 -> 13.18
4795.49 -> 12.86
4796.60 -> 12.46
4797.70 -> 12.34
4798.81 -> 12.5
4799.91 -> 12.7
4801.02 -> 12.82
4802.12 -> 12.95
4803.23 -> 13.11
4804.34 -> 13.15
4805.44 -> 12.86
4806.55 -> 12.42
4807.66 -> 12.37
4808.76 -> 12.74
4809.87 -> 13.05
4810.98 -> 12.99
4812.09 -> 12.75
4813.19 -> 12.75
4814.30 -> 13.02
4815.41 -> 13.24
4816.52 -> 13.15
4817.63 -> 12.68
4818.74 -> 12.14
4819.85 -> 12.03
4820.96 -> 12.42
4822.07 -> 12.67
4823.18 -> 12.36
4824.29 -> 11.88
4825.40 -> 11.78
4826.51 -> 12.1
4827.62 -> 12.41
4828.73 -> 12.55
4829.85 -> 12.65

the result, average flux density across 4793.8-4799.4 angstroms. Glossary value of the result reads 12.7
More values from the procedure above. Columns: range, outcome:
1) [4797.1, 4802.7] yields 12.7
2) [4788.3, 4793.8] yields 11.9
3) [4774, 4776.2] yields 11.9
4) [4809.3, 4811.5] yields 13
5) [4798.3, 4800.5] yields 12.6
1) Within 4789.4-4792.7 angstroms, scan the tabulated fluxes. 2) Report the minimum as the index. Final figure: 11.26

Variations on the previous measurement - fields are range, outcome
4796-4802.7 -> 12.34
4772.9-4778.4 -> 11.56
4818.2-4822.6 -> 12.03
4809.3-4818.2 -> 12.68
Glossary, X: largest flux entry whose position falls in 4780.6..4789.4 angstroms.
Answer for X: 11.94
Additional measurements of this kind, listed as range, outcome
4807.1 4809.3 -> 12.74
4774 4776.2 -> 11.93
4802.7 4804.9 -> 13.15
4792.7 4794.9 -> 13.18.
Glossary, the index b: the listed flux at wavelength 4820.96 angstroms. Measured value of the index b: 12.42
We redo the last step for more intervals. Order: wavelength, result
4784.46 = 10.48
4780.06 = 11.74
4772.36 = 11.79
